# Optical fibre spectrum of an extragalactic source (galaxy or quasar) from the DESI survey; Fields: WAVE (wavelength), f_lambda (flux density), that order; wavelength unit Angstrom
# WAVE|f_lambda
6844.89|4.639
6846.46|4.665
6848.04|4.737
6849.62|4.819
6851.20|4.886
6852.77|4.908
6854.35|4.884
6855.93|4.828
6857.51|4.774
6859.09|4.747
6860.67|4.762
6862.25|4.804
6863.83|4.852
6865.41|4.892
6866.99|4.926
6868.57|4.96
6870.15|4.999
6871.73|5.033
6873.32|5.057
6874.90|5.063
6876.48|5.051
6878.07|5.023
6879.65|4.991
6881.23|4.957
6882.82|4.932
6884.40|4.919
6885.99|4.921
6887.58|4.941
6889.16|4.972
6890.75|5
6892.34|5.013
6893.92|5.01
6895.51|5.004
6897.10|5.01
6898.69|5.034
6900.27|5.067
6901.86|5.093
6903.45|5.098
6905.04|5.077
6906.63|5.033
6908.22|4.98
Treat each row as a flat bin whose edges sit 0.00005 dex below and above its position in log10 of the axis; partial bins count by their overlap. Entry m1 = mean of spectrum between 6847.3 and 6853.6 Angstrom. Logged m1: 4.84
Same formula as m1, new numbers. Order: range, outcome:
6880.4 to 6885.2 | 4.94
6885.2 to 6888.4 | 4.93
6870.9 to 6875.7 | 5.05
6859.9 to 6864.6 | 4.81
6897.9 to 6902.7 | 5.07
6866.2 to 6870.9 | 4.97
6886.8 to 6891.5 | 4.97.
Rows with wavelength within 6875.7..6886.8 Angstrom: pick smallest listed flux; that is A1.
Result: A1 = 4.919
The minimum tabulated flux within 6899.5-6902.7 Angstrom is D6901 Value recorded 5.067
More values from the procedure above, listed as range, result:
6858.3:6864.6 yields 4.747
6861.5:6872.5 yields 4.804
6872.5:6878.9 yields 5.023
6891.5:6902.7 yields 5.004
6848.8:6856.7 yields 4.819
